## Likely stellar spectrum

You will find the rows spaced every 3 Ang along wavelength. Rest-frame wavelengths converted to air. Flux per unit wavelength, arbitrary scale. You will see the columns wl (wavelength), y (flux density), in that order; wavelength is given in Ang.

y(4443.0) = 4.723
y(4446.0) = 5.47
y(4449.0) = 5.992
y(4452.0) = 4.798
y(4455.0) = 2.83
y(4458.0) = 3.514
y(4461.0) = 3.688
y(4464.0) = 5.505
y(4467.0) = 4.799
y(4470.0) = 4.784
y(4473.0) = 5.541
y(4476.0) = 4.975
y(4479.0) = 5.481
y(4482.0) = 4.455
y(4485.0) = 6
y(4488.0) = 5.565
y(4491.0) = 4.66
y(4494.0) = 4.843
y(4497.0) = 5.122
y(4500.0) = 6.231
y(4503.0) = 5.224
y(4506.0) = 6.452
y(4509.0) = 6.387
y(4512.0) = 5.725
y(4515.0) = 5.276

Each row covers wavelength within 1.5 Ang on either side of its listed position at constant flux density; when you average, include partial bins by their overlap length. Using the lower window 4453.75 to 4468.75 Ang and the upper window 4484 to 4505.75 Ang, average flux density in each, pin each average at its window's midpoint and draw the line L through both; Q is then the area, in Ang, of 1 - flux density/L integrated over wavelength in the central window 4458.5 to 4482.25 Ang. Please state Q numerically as -2.16 Ang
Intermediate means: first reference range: 4.1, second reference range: 5.43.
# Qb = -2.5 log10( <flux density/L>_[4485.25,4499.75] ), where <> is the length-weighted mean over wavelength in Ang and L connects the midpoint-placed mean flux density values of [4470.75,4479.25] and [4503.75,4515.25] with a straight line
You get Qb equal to 0.08 mag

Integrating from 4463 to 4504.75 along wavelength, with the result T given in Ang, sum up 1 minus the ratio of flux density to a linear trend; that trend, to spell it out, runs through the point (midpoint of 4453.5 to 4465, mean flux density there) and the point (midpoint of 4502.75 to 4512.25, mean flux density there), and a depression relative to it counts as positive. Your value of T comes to -2.7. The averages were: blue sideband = 3.81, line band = 5.23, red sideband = 6.07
